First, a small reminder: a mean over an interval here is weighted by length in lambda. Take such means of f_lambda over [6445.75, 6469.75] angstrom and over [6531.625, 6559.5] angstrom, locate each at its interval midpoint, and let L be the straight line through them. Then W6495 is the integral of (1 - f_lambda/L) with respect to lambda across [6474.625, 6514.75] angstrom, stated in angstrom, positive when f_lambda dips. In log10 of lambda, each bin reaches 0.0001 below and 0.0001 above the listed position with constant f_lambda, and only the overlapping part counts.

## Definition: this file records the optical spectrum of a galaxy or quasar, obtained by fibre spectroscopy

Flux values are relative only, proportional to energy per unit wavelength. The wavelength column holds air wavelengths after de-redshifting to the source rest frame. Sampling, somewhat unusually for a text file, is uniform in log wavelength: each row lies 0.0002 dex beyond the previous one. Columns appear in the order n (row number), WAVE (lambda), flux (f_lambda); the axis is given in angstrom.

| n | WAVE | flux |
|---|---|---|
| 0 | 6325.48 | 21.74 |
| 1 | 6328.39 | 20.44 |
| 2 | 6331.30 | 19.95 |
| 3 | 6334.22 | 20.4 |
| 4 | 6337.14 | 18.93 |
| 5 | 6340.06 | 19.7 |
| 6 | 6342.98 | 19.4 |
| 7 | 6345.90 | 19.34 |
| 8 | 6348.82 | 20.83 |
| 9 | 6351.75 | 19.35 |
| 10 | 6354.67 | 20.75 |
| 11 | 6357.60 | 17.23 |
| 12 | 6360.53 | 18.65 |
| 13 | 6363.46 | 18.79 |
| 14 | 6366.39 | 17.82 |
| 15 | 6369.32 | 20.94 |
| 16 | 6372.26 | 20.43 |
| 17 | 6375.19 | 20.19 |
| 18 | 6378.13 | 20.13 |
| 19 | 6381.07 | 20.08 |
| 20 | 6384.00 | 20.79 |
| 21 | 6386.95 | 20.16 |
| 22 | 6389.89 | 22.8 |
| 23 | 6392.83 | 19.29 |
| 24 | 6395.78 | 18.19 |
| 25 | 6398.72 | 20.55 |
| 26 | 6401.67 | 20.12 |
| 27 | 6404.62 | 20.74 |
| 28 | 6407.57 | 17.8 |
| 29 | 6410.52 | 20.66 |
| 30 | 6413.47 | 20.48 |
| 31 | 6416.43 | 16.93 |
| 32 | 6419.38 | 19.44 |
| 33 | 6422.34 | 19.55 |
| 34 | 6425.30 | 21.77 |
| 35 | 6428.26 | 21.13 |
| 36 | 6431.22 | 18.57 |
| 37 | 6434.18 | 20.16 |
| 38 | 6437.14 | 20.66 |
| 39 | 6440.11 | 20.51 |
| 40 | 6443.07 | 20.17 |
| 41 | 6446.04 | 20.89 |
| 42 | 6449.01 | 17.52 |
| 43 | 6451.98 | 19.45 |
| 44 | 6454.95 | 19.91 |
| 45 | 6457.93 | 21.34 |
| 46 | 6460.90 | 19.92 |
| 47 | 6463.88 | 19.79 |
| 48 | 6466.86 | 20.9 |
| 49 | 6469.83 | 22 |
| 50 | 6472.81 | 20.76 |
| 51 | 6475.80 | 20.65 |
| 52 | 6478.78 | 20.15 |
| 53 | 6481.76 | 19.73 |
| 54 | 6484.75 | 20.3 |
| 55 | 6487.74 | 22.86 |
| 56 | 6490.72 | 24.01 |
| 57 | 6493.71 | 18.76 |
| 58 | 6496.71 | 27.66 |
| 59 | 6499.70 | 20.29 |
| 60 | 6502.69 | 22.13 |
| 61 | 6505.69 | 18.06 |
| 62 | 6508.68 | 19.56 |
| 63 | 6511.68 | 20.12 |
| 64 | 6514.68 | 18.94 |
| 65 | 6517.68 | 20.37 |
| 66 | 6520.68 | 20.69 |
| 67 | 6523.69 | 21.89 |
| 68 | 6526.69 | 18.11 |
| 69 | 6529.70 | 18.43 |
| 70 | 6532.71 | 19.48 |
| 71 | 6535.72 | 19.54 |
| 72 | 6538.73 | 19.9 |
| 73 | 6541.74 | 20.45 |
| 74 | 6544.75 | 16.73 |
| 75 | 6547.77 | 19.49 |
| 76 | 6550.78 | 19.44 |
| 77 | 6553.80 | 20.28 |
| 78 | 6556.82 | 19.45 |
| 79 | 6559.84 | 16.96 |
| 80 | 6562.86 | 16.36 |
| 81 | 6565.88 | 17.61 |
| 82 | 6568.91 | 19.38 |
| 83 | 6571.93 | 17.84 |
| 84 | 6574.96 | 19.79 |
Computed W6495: -2.6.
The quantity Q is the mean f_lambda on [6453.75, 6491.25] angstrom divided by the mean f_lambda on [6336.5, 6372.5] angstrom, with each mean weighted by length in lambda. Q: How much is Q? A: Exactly 1.1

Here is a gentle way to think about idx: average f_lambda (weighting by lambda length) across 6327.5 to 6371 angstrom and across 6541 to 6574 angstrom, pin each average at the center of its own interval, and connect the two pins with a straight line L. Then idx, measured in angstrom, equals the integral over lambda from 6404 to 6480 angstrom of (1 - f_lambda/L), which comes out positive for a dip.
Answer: -4.0 angstrom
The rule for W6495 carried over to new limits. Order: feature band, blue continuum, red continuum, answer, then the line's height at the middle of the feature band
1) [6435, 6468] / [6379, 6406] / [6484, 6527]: 0.9 angstrom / 20.7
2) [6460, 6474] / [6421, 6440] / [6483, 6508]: 0.2 angstrom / 21.1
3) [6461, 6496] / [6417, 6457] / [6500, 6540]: -2.0 angstrom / 19.9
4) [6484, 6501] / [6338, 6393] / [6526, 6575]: -3.0 angstrom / 19.1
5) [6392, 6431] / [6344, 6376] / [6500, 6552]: -0.4 angstrom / 19.5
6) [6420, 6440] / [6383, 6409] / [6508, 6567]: -0.5 angstrom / 19.8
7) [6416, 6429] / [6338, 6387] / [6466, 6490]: 0.3 angstrom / 20.4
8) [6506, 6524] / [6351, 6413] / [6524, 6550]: -0.7 angstrom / 19.3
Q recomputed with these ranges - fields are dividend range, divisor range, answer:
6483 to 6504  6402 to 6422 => 1.15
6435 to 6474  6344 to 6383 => 1.04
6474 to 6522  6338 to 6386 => 1.06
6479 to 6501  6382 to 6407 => 1.08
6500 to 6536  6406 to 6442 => 1.00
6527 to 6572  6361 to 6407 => 0.94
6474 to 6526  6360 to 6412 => 1.05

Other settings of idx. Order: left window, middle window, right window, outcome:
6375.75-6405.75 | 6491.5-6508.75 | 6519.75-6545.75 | -1.4 angstrom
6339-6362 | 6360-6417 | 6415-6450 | -0.7 angstrom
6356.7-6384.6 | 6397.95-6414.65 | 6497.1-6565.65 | -0.4 angstrom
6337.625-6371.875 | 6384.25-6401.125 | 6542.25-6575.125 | -0.9 angstrom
